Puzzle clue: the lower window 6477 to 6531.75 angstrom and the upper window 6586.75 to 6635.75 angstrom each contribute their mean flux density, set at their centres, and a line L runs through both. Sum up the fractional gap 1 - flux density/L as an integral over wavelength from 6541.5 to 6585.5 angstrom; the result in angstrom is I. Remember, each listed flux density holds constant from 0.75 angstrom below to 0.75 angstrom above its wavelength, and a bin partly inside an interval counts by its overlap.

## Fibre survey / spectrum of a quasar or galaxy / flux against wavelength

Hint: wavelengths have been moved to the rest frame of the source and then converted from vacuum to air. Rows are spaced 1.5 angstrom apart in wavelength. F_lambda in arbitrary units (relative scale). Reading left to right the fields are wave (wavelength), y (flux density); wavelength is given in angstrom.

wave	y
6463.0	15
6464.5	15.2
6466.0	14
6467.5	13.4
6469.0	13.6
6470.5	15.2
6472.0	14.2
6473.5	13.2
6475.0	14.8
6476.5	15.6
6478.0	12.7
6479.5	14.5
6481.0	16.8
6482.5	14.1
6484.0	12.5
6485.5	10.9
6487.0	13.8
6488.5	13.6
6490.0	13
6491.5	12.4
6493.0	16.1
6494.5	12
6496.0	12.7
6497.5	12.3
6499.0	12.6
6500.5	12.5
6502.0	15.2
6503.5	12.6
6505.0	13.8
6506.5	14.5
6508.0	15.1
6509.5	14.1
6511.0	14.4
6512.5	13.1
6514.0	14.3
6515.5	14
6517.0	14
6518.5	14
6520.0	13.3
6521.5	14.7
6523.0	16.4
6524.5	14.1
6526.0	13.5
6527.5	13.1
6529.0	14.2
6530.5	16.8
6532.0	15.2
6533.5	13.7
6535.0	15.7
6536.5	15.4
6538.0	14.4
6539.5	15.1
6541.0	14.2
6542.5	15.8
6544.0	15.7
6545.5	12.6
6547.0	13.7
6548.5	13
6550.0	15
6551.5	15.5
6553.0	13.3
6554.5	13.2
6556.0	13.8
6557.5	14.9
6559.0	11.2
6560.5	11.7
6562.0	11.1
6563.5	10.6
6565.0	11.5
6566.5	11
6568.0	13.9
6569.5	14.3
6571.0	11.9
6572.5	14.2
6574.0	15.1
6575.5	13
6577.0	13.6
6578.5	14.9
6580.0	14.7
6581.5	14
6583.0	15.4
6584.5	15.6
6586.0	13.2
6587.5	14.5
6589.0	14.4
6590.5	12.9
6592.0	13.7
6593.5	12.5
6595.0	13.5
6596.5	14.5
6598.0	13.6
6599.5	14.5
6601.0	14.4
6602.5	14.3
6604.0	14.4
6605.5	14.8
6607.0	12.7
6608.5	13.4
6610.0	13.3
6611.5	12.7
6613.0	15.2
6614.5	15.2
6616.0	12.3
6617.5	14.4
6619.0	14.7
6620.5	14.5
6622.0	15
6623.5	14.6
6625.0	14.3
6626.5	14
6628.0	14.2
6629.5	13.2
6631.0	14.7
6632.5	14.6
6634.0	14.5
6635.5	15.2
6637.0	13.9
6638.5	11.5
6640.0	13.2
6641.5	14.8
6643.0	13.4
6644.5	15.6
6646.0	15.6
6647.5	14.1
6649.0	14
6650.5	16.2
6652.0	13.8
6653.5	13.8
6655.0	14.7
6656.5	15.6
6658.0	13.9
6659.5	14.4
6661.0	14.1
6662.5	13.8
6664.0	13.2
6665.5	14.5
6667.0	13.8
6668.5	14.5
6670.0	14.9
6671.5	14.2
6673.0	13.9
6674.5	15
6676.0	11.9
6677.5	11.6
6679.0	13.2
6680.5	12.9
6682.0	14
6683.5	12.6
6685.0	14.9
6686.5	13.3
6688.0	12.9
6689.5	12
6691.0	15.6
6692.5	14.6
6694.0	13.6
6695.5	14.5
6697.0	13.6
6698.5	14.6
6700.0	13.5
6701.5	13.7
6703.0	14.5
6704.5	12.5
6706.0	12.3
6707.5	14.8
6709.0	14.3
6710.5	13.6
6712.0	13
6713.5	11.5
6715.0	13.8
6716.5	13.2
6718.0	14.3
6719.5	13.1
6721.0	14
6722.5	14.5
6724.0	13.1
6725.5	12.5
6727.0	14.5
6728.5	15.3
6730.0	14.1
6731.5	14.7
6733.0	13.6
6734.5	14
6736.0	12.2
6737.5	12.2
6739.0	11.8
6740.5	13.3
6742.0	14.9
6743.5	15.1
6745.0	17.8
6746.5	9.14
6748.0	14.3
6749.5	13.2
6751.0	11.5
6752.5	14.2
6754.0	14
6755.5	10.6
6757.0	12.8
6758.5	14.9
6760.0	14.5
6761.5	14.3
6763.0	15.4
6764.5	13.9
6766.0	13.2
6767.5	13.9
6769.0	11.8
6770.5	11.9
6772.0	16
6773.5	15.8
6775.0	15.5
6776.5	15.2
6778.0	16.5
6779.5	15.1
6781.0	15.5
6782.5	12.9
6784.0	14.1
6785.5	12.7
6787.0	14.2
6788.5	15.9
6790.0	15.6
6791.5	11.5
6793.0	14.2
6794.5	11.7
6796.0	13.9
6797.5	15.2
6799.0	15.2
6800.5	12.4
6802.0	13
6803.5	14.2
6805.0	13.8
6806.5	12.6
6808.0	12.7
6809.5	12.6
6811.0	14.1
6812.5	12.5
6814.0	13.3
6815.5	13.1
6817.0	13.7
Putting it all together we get 1.18 angstrom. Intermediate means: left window 13.8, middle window 13.6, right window 14.1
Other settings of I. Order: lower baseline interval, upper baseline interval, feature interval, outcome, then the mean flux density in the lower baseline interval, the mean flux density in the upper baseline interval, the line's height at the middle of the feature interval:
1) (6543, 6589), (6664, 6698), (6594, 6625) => -1.1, 13.6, 13.7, 13.6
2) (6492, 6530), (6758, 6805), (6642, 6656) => -0.6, 13.9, 14.2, 14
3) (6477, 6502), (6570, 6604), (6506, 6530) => -1.1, 13.4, 14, 13.6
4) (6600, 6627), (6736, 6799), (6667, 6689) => 0.8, 14.1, 13.9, 14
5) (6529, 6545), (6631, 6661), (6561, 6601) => 3.4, 15.1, 14.4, 14.8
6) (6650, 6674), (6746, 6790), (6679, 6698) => 0.7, 14.3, 14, 14.2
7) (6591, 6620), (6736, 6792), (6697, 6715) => 0.5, 13.9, 13.9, 13.9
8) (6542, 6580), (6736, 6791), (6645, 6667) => -1.2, 13.4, 14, 13.7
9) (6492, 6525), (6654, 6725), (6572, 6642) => -1.4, 13.9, 13.7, 13.8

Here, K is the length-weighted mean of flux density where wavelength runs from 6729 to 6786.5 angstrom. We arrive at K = 13.9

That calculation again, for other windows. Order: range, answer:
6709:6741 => 13.5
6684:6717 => 13.6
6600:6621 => 14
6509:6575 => 13.9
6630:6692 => 14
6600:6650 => 14.2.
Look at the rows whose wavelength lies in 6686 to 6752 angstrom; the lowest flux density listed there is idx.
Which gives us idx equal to 9.14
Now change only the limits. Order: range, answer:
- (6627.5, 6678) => 11.5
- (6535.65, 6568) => 10.6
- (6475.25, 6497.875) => 10.9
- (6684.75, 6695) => 12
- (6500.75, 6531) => 12.6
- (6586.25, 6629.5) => 12.3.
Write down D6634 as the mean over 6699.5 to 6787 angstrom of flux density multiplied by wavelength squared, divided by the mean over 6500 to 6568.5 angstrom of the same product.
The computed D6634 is 1.06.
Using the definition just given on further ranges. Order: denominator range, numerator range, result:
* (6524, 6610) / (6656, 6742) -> 1.03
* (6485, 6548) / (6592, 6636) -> 1.04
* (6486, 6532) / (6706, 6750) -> 1.05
